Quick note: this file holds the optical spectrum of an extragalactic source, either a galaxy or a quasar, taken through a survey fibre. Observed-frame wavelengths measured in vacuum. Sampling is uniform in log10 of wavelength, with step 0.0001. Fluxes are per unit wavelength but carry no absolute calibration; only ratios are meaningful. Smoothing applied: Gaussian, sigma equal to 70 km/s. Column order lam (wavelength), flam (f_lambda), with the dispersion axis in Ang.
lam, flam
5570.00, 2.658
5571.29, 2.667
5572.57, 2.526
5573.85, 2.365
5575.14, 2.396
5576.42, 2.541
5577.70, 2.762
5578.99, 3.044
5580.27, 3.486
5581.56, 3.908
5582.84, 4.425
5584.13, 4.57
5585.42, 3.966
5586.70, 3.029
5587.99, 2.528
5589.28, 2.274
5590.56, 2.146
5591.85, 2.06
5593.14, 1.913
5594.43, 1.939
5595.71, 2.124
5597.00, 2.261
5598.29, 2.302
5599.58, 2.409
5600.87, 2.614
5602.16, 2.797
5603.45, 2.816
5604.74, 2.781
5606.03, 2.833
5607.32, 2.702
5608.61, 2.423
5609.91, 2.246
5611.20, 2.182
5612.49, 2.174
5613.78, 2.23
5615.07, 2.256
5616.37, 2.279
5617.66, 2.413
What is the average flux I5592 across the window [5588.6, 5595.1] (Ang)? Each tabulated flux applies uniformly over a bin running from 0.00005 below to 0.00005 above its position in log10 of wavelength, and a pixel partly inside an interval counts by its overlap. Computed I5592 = 2.07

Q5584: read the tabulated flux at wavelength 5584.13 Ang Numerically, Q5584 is 4.57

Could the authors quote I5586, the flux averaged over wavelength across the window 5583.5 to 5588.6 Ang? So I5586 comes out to 3.53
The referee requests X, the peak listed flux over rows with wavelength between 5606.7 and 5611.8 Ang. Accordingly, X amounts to 2.702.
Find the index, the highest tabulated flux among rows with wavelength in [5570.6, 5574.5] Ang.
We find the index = 2.667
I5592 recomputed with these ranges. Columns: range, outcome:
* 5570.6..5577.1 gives 2.5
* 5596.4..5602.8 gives 2.48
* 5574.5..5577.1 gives 2.48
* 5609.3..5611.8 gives 2.22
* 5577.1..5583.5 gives 3.53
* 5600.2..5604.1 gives 2.74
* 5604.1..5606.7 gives 2.81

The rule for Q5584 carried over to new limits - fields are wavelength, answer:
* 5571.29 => 2.667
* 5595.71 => 2.124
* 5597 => 2.261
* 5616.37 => 2.279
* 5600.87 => 2.614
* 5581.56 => 3.908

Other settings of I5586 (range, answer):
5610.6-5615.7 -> 2.21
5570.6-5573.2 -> 2.59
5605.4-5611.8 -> 2.48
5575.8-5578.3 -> 2.66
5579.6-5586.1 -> 4.06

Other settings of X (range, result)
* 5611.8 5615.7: 2.256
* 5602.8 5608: 2.833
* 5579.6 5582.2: 3.908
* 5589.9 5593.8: 2.146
